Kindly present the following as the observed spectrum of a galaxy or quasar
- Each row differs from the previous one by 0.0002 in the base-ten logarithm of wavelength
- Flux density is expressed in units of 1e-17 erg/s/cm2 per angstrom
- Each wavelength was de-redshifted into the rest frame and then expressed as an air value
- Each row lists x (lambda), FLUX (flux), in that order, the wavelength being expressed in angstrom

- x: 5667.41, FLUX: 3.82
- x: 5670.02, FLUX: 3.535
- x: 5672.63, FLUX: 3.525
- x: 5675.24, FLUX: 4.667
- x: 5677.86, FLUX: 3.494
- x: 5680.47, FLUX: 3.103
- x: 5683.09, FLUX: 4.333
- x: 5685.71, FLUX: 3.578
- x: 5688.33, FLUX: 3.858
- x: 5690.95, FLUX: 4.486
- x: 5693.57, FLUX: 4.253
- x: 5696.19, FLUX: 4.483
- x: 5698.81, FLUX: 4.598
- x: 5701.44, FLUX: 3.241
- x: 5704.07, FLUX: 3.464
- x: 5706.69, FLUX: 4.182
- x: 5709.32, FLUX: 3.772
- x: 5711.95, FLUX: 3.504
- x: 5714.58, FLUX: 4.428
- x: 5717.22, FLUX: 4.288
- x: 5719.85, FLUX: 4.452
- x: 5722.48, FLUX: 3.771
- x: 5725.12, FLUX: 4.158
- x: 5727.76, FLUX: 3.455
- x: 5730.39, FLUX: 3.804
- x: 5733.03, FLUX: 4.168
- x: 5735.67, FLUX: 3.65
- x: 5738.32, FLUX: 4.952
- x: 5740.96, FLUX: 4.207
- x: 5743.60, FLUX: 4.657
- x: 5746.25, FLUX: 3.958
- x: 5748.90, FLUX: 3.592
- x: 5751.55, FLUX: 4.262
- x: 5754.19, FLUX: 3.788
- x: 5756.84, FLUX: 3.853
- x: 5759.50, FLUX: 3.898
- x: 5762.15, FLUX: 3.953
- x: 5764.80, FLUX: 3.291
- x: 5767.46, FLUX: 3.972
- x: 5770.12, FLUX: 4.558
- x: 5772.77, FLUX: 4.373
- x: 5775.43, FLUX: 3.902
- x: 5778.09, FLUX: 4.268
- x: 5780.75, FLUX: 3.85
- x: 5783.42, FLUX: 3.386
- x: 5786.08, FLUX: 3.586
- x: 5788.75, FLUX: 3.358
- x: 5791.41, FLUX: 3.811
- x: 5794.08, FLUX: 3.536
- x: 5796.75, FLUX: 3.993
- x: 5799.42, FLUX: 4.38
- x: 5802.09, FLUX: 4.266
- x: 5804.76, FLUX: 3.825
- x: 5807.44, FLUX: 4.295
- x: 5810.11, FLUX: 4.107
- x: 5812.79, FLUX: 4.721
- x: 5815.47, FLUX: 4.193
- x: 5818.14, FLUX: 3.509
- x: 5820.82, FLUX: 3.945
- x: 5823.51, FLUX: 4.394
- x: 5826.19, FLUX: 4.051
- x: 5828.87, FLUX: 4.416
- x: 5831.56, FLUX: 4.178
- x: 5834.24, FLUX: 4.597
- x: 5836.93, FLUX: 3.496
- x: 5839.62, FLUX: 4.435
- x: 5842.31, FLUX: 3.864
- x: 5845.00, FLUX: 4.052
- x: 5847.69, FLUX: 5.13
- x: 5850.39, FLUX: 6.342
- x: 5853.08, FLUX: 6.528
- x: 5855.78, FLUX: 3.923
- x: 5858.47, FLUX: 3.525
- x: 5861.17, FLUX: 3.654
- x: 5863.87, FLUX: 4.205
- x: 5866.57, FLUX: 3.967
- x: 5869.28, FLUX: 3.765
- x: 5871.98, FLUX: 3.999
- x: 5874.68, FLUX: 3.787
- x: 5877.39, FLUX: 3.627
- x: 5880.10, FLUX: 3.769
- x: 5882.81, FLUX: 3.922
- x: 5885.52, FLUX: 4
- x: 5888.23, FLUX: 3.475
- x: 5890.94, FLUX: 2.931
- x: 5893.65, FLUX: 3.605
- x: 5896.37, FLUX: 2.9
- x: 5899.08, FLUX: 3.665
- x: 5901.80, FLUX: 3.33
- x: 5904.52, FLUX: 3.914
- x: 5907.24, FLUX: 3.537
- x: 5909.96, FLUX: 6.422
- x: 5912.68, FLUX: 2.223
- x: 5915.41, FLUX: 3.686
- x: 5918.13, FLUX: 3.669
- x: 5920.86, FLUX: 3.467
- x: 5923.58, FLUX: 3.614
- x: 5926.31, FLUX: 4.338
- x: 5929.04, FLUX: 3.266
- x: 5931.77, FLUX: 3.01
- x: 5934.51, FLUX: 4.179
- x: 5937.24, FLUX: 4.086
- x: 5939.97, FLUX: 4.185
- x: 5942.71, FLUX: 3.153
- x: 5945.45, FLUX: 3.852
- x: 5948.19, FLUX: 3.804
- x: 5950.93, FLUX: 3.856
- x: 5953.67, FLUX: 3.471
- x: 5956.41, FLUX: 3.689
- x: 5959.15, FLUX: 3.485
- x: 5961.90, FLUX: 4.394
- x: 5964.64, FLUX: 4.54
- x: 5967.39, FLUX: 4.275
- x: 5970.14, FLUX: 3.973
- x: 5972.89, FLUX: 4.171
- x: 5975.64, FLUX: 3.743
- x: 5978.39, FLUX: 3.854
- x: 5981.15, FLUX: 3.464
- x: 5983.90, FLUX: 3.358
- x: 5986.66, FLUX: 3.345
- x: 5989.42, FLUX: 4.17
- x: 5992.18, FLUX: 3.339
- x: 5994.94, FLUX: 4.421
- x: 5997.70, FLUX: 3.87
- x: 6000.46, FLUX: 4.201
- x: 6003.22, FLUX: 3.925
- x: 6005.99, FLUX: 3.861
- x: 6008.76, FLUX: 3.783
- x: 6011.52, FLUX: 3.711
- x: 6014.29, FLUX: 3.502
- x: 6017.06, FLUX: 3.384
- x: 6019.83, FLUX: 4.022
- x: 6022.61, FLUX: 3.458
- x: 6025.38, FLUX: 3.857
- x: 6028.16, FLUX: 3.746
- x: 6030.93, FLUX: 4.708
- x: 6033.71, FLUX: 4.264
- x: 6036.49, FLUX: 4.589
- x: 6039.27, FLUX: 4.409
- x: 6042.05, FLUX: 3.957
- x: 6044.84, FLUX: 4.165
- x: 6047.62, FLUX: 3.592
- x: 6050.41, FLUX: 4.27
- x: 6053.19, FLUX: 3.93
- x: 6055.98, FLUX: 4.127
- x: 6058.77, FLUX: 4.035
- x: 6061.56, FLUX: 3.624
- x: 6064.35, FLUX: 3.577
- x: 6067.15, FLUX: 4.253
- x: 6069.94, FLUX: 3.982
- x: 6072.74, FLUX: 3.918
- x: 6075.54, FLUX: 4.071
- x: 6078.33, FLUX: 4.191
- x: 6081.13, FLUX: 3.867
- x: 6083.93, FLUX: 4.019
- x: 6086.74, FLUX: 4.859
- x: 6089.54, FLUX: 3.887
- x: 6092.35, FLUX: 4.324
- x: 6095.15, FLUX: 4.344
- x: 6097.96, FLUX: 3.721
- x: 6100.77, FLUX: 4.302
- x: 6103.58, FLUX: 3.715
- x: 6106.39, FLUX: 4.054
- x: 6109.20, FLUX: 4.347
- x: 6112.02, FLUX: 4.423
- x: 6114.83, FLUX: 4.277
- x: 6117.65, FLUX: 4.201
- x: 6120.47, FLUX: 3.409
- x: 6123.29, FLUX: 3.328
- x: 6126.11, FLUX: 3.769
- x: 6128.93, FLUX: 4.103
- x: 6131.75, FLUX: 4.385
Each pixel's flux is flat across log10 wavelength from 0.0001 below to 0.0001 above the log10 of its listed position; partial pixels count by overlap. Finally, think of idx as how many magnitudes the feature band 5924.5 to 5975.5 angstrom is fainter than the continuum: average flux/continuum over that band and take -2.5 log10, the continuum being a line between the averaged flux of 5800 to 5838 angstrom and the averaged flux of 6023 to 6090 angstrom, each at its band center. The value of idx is 0.065 mag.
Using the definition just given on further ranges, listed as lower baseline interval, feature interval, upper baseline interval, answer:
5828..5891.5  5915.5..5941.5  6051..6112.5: 0.11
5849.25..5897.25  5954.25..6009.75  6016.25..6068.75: 0.03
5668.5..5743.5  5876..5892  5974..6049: 0.08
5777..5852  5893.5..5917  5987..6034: 0.09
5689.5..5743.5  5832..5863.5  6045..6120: -0.10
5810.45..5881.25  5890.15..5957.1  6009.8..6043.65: 0.12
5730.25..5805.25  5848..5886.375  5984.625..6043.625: -0.08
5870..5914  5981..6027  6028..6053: 0.09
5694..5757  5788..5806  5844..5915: 0.03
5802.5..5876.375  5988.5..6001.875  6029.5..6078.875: 0.04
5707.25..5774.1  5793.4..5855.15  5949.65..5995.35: -0.10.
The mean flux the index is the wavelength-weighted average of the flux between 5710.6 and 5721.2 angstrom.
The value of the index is 4.17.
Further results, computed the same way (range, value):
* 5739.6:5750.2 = 4.11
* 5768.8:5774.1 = 4.47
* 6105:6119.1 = 4.26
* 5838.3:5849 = 4.37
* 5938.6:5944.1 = 3.67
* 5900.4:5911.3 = 4.29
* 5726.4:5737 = 3.77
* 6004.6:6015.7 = 3.71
